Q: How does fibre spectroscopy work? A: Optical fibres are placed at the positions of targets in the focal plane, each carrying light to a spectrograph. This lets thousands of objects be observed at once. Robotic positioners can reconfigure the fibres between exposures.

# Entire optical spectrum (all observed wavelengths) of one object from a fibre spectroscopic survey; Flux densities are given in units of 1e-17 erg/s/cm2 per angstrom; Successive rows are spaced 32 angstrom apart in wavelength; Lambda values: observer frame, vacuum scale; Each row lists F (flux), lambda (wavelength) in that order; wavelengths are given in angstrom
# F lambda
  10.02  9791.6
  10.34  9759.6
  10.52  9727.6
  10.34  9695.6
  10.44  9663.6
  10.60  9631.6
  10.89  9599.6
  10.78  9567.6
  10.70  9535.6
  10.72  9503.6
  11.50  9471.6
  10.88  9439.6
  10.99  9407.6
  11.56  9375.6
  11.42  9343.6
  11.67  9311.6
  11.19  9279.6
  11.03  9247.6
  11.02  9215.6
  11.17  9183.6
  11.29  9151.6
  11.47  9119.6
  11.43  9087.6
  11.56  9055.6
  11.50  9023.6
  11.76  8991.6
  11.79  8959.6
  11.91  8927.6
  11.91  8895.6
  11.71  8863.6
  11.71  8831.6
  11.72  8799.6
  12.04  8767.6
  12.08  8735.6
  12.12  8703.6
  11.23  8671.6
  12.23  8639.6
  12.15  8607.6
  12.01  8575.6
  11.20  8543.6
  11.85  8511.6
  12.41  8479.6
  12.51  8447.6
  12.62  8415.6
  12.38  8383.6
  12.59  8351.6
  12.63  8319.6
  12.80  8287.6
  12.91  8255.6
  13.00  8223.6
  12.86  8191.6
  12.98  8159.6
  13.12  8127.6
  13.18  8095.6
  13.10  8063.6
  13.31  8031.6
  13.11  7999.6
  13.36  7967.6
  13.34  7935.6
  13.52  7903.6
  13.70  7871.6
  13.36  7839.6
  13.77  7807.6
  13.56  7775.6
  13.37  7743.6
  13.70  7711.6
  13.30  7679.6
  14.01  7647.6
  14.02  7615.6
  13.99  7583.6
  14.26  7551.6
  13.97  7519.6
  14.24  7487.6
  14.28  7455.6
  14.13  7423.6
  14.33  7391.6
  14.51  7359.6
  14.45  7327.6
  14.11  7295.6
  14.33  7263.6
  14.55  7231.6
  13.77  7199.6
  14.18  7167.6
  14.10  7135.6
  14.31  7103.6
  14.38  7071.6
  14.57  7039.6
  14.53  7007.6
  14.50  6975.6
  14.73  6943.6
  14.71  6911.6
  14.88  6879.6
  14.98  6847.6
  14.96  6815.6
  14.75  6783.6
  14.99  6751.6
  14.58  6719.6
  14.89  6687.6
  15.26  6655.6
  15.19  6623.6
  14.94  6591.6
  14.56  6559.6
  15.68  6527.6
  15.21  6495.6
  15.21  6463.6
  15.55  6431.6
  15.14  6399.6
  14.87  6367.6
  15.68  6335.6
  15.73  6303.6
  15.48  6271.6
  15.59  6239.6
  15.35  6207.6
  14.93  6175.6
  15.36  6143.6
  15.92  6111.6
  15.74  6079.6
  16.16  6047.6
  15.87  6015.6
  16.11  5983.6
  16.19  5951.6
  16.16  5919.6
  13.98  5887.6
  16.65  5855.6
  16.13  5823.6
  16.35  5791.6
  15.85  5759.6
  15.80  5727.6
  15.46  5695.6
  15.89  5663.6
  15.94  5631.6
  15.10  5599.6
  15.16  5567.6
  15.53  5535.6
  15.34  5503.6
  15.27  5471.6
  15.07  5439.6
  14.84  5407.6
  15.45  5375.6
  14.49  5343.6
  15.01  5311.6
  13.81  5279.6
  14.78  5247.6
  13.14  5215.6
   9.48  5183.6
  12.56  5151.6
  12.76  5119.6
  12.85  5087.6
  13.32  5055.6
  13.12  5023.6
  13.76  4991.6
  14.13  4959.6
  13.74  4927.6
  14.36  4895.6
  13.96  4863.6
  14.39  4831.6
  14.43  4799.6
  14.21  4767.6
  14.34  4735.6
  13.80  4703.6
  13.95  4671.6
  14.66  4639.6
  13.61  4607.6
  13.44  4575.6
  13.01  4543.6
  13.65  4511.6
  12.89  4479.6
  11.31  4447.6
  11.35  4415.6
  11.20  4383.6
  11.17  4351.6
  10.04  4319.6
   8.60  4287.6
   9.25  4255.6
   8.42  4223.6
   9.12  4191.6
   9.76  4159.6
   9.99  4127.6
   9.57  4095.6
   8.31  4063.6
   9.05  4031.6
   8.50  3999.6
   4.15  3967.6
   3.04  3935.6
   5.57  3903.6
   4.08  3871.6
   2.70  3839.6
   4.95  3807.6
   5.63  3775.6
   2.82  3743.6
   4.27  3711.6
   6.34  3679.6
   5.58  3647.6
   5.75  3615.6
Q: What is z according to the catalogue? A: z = 0.000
